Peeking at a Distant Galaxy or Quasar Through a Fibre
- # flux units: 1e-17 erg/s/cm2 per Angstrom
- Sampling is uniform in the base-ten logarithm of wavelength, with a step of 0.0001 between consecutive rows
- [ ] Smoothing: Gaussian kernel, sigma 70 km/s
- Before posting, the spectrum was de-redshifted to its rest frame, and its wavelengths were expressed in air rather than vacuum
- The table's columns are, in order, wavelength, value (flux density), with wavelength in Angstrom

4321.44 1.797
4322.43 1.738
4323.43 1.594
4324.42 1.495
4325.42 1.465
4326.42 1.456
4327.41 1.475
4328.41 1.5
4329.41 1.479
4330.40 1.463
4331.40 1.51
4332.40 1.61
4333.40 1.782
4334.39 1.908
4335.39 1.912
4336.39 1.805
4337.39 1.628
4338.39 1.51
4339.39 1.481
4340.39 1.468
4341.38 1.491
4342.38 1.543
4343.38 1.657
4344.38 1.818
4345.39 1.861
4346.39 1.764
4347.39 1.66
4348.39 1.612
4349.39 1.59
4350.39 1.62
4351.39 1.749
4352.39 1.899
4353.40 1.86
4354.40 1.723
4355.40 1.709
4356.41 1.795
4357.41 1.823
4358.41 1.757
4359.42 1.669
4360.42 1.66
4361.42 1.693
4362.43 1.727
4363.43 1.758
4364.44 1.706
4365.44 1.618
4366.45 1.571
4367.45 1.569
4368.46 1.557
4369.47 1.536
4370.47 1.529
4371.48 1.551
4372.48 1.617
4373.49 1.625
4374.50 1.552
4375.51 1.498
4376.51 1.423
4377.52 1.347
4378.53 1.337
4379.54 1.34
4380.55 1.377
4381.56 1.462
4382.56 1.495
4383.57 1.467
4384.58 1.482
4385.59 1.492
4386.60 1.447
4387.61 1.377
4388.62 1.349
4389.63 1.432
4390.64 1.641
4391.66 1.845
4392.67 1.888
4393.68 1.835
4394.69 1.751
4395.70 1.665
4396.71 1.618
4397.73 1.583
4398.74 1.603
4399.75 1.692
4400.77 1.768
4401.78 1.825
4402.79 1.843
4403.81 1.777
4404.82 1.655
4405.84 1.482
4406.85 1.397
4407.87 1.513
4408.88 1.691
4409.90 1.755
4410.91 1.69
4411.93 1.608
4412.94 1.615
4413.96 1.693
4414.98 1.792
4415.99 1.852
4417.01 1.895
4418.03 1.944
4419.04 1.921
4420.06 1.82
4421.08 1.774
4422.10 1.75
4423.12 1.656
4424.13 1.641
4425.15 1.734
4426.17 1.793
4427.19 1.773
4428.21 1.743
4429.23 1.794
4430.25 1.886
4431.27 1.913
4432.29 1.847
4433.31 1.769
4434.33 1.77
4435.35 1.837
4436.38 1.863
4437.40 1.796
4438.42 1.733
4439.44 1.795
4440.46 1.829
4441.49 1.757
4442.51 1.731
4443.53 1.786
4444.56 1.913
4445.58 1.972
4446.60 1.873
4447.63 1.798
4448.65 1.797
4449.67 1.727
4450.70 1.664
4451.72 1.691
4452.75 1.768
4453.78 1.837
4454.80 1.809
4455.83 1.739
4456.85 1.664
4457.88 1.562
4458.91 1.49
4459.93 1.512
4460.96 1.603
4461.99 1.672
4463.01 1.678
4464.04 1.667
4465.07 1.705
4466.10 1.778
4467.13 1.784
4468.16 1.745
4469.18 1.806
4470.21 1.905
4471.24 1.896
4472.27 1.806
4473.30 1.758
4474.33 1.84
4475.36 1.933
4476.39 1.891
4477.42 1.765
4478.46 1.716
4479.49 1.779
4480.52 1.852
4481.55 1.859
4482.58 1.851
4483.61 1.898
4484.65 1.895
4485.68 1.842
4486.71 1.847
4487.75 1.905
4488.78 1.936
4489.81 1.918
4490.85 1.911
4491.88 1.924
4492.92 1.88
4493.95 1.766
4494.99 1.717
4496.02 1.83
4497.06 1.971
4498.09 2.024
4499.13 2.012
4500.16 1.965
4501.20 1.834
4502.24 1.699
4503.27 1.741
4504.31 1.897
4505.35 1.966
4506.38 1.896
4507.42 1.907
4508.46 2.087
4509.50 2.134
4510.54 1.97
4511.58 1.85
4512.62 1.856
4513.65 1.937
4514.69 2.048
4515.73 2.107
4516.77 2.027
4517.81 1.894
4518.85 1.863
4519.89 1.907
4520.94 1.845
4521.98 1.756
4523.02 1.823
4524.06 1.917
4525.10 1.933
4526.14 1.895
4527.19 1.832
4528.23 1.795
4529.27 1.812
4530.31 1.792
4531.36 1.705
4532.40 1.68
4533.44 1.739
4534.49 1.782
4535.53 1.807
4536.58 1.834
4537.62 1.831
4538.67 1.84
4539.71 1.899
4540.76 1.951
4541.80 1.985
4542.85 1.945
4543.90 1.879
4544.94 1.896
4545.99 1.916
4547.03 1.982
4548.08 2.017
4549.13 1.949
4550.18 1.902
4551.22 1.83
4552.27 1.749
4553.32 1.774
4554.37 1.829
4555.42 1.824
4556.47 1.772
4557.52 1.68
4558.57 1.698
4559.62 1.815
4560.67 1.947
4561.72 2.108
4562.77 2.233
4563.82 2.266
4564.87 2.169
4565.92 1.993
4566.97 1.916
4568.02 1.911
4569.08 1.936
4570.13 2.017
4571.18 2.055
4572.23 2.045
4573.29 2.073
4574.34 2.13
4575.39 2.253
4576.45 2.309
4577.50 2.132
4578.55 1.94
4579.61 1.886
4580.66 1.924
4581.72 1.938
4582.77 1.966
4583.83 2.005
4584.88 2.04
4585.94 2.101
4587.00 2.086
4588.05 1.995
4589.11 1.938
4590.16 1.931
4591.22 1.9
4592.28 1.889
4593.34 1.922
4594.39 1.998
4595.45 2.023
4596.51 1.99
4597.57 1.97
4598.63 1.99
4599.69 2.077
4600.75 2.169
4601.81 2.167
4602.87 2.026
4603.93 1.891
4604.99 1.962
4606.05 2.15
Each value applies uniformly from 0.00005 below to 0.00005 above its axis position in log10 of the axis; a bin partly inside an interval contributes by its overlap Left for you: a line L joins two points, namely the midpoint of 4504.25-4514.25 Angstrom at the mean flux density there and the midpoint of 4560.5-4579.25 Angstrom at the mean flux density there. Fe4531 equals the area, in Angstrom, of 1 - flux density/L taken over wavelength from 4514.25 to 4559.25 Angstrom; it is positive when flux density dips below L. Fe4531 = 3.40 Angstrom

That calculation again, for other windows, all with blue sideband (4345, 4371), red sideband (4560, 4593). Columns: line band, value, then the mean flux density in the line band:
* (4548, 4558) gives 0.9 Angstrom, 1.82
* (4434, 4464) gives 1.4 Angstrom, 1.75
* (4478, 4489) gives 0.2 Angstrom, 1.85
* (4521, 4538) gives 1.3 Angstrom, 1.81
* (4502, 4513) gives 0.1 Angstrom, 1.92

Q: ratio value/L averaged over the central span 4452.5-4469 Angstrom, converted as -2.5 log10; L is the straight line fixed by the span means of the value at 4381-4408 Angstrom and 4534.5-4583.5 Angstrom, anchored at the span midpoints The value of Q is 0.04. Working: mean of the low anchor 1.61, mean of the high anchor 1.95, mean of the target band 1.69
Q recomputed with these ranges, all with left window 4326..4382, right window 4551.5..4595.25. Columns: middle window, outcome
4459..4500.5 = 0.00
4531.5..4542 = 0.05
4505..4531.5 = -0.01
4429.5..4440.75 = -0.04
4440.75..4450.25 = -0.03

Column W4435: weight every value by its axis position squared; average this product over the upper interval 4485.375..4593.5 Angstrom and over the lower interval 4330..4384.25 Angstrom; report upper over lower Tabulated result 1.29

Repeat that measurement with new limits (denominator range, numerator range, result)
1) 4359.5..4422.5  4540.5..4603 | 1.32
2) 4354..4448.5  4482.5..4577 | 1.20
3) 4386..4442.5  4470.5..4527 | 1.14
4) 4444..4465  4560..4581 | 1.26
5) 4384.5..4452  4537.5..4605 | 1.22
